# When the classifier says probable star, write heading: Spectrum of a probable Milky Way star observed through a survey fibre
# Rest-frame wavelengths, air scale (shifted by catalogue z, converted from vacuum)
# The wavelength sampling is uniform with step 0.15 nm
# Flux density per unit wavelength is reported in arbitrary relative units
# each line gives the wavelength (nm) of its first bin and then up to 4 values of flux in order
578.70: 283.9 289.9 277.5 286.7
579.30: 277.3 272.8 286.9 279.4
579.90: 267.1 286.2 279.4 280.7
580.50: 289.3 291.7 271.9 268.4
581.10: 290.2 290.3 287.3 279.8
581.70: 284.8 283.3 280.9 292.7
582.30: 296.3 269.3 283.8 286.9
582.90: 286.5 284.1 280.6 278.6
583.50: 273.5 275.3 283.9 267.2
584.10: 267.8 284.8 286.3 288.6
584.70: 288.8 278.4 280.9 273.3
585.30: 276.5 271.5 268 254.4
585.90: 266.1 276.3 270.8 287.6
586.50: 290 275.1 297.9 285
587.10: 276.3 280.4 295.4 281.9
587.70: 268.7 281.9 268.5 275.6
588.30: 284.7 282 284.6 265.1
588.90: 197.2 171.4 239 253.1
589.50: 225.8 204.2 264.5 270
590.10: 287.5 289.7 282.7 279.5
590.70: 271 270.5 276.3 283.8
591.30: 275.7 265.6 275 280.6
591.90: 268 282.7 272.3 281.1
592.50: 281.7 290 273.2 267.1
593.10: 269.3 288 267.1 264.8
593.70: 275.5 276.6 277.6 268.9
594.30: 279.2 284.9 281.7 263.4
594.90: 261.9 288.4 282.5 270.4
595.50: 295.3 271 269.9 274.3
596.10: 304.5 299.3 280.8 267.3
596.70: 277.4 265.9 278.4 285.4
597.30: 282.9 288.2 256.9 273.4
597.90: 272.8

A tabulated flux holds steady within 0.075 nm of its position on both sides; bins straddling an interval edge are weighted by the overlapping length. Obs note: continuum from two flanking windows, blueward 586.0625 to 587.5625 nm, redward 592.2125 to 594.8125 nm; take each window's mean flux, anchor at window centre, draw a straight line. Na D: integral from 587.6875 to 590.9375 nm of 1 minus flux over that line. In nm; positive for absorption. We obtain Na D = 0.24 nm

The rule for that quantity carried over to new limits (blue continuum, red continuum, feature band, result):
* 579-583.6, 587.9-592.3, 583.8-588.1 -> -0.09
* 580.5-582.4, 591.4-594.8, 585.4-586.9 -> 0.03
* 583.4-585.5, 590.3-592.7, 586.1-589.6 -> 0.14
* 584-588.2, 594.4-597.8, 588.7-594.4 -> 0.25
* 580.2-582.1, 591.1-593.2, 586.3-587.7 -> -0.03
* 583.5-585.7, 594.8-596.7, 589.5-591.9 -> 0.08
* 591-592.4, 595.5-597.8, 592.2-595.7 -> 0.01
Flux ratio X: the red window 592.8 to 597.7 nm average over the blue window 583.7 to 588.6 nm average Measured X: 1.0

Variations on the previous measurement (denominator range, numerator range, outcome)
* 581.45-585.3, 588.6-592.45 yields 0.93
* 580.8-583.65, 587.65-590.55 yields 0.91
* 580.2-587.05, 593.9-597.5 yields 0.99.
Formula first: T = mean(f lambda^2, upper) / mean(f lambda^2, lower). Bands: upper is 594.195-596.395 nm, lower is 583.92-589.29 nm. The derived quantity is 1.1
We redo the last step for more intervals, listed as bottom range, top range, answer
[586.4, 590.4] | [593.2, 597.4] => 1.07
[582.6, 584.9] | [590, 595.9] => 1.02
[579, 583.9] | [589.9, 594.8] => 1.02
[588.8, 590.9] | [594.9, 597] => 1.14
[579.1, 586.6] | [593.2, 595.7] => 1.03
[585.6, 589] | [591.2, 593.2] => 1.02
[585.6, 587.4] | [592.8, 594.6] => 1.01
